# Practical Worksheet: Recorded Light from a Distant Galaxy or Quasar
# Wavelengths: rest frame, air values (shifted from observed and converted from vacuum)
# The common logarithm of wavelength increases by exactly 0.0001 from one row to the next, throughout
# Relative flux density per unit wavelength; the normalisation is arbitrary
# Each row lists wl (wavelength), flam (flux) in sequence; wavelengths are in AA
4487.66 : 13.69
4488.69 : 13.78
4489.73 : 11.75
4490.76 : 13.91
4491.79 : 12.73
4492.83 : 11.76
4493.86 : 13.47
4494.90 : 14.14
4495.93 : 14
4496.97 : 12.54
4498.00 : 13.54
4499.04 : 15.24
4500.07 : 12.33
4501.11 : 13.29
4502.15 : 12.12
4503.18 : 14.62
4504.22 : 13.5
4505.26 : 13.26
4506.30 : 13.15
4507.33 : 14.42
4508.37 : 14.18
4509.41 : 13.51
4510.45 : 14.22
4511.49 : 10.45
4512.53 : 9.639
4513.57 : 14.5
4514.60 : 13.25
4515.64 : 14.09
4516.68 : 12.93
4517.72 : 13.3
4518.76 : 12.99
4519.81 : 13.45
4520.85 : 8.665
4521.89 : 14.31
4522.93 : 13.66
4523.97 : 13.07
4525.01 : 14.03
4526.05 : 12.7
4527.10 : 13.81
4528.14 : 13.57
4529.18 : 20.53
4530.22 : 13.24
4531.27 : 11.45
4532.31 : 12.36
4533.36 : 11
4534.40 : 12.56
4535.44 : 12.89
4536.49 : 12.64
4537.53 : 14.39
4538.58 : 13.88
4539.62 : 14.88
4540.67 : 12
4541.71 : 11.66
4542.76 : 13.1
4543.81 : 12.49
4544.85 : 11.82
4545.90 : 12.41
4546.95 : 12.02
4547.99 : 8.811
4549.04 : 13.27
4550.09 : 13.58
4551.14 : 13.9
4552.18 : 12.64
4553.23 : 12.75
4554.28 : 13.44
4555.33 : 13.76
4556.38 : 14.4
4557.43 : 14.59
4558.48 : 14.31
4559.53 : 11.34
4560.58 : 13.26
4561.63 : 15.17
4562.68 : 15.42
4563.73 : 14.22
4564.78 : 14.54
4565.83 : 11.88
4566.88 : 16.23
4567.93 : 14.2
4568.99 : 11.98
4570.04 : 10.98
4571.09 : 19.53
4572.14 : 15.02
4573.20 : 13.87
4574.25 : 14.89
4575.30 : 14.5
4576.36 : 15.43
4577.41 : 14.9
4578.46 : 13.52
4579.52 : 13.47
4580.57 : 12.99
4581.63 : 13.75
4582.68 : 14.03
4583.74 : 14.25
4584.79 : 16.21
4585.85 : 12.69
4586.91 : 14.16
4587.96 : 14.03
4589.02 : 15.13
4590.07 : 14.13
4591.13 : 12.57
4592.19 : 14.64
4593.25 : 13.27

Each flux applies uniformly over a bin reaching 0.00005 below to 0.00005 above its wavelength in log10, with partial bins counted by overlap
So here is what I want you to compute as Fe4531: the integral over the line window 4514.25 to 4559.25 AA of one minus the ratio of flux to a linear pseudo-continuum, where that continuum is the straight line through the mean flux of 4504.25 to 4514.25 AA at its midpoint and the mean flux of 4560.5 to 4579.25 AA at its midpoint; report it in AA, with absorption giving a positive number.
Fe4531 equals 1.8 AA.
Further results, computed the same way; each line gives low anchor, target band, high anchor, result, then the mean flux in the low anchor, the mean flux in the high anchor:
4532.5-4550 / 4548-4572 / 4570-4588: -0.6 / 12.5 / 14.4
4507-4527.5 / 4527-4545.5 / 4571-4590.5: 0.3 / 13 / 14.4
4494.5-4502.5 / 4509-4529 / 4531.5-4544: 0.0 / 13.4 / 12.8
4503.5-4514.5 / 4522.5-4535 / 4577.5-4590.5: -0.1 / 13.1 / 14.1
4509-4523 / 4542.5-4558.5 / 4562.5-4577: 1.1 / 12.7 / 14.5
